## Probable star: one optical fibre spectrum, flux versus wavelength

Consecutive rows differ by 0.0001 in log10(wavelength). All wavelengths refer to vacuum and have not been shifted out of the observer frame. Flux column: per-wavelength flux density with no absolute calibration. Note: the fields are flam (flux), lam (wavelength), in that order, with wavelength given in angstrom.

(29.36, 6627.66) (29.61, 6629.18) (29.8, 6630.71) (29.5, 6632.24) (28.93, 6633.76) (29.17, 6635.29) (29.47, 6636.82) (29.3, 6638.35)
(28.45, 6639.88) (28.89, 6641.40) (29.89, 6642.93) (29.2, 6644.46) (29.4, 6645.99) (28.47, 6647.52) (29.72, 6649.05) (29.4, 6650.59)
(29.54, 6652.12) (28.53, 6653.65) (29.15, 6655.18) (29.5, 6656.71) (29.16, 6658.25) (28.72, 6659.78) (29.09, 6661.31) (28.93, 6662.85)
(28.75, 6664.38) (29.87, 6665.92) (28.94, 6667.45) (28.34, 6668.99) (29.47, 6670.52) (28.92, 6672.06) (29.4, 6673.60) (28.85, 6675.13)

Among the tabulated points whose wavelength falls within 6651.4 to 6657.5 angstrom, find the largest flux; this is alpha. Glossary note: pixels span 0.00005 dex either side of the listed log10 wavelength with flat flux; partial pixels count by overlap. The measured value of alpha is 29.54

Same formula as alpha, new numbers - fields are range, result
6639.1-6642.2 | 28.89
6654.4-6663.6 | 29.5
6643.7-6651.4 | 29.72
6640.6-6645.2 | 29.89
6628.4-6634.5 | 29.8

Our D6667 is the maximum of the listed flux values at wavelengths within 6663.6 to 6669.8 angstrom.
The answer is 29.87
